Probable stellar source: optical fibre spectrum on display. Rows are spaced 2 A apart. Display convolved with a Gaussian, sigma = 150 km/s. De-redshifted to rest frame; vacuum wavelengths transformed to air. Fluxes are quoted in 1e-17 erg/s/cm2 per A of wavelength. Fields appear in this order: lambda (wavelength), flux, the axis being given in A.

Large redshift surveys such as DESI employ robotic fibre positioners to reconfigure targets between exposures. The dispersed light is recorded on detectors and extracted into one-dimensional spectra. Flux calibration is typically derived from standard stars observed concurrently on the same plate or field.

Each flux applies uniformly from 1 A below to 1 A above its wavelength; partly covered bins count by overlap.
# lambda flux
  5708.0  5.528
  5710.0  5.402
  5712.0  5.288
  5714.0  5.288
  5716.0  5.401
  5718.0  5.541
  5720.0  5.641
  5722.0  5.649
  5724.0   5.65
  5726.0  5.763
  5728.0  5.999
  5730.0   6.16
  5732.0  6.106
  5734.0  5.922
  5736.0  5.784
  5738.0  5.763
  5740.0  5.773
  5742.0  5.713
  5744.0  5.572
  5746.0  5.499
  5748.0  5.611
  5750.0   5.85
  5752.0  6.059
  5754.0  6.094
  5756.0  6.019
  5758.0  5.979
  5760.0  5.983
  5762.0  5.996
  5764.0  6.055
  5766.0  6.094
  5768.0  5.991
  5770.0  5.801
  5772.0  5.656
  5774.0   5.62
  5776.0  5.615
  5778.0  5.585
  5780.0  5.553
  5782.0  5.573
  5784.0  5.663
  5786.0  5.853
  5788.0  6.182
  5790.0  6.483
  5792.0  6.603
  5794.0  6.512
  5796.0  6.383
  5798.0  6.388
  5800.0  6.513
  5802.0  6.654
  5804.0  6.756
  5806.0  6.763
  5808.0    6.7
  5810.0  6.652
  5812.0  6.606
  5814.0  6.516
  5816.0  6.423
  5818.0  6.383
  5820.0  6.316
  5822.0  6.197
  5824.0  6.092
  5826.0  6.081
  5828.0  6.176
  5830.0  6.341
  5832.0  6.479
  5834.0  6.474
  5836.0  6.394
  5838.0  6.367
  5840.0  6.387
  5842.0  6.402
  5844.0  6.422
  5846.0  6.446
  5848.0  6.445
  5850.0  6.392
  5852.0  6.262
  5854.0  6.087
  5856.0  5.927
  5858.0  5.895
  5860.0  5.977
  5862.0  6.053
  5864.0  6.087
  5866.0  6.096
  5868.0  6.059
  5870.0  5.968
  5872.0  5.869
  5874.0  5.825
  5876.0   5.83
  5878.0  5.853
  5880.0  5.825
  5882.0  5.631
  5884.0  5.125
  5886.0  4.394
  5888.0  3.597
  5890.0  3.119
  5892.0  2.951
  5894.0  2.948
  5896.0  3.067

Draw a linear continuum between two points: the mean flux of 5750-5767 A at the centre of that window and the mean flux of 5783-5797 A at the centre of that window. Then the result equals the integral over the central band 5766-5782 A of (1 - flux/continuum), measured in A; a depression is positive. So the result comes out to 1.1 A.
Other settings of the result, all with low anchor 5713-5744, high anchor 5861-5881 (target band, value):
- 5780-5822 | -3.8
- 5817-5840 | -1.6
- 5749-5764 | -0.6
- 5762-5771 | -0.3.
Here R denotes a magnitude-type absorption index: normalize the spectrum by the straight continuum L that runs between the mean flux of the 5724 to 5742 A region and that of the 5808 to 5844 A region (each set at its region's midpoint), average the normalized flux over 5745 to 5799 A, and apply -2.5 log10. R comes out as 0.03 mag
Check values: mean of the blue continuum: 5.88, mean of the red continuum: 6.38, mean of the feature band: 5.95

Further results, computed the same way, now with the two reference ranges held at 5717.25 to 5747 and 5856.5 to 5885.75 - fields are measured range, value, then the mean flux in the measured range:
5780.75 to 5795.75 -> -0.061 mag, 6.13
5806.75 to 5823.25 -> -0.118 mag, 6.47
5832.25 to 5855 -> -0.100 mag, 6.37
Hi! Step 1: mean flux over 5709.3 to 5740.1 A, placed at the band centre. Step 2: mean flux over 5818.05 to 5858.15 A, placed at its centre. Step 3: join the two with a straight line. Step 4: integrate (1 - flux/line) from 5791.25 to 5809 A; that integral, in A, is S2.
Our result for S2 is -1.4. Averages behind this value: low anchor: 5.7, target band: 6.59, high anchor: 6.29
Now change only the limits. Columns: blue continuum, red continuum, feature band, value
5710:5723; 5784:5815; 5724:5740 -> -0.71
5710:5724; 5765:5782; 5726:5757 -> -1.51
